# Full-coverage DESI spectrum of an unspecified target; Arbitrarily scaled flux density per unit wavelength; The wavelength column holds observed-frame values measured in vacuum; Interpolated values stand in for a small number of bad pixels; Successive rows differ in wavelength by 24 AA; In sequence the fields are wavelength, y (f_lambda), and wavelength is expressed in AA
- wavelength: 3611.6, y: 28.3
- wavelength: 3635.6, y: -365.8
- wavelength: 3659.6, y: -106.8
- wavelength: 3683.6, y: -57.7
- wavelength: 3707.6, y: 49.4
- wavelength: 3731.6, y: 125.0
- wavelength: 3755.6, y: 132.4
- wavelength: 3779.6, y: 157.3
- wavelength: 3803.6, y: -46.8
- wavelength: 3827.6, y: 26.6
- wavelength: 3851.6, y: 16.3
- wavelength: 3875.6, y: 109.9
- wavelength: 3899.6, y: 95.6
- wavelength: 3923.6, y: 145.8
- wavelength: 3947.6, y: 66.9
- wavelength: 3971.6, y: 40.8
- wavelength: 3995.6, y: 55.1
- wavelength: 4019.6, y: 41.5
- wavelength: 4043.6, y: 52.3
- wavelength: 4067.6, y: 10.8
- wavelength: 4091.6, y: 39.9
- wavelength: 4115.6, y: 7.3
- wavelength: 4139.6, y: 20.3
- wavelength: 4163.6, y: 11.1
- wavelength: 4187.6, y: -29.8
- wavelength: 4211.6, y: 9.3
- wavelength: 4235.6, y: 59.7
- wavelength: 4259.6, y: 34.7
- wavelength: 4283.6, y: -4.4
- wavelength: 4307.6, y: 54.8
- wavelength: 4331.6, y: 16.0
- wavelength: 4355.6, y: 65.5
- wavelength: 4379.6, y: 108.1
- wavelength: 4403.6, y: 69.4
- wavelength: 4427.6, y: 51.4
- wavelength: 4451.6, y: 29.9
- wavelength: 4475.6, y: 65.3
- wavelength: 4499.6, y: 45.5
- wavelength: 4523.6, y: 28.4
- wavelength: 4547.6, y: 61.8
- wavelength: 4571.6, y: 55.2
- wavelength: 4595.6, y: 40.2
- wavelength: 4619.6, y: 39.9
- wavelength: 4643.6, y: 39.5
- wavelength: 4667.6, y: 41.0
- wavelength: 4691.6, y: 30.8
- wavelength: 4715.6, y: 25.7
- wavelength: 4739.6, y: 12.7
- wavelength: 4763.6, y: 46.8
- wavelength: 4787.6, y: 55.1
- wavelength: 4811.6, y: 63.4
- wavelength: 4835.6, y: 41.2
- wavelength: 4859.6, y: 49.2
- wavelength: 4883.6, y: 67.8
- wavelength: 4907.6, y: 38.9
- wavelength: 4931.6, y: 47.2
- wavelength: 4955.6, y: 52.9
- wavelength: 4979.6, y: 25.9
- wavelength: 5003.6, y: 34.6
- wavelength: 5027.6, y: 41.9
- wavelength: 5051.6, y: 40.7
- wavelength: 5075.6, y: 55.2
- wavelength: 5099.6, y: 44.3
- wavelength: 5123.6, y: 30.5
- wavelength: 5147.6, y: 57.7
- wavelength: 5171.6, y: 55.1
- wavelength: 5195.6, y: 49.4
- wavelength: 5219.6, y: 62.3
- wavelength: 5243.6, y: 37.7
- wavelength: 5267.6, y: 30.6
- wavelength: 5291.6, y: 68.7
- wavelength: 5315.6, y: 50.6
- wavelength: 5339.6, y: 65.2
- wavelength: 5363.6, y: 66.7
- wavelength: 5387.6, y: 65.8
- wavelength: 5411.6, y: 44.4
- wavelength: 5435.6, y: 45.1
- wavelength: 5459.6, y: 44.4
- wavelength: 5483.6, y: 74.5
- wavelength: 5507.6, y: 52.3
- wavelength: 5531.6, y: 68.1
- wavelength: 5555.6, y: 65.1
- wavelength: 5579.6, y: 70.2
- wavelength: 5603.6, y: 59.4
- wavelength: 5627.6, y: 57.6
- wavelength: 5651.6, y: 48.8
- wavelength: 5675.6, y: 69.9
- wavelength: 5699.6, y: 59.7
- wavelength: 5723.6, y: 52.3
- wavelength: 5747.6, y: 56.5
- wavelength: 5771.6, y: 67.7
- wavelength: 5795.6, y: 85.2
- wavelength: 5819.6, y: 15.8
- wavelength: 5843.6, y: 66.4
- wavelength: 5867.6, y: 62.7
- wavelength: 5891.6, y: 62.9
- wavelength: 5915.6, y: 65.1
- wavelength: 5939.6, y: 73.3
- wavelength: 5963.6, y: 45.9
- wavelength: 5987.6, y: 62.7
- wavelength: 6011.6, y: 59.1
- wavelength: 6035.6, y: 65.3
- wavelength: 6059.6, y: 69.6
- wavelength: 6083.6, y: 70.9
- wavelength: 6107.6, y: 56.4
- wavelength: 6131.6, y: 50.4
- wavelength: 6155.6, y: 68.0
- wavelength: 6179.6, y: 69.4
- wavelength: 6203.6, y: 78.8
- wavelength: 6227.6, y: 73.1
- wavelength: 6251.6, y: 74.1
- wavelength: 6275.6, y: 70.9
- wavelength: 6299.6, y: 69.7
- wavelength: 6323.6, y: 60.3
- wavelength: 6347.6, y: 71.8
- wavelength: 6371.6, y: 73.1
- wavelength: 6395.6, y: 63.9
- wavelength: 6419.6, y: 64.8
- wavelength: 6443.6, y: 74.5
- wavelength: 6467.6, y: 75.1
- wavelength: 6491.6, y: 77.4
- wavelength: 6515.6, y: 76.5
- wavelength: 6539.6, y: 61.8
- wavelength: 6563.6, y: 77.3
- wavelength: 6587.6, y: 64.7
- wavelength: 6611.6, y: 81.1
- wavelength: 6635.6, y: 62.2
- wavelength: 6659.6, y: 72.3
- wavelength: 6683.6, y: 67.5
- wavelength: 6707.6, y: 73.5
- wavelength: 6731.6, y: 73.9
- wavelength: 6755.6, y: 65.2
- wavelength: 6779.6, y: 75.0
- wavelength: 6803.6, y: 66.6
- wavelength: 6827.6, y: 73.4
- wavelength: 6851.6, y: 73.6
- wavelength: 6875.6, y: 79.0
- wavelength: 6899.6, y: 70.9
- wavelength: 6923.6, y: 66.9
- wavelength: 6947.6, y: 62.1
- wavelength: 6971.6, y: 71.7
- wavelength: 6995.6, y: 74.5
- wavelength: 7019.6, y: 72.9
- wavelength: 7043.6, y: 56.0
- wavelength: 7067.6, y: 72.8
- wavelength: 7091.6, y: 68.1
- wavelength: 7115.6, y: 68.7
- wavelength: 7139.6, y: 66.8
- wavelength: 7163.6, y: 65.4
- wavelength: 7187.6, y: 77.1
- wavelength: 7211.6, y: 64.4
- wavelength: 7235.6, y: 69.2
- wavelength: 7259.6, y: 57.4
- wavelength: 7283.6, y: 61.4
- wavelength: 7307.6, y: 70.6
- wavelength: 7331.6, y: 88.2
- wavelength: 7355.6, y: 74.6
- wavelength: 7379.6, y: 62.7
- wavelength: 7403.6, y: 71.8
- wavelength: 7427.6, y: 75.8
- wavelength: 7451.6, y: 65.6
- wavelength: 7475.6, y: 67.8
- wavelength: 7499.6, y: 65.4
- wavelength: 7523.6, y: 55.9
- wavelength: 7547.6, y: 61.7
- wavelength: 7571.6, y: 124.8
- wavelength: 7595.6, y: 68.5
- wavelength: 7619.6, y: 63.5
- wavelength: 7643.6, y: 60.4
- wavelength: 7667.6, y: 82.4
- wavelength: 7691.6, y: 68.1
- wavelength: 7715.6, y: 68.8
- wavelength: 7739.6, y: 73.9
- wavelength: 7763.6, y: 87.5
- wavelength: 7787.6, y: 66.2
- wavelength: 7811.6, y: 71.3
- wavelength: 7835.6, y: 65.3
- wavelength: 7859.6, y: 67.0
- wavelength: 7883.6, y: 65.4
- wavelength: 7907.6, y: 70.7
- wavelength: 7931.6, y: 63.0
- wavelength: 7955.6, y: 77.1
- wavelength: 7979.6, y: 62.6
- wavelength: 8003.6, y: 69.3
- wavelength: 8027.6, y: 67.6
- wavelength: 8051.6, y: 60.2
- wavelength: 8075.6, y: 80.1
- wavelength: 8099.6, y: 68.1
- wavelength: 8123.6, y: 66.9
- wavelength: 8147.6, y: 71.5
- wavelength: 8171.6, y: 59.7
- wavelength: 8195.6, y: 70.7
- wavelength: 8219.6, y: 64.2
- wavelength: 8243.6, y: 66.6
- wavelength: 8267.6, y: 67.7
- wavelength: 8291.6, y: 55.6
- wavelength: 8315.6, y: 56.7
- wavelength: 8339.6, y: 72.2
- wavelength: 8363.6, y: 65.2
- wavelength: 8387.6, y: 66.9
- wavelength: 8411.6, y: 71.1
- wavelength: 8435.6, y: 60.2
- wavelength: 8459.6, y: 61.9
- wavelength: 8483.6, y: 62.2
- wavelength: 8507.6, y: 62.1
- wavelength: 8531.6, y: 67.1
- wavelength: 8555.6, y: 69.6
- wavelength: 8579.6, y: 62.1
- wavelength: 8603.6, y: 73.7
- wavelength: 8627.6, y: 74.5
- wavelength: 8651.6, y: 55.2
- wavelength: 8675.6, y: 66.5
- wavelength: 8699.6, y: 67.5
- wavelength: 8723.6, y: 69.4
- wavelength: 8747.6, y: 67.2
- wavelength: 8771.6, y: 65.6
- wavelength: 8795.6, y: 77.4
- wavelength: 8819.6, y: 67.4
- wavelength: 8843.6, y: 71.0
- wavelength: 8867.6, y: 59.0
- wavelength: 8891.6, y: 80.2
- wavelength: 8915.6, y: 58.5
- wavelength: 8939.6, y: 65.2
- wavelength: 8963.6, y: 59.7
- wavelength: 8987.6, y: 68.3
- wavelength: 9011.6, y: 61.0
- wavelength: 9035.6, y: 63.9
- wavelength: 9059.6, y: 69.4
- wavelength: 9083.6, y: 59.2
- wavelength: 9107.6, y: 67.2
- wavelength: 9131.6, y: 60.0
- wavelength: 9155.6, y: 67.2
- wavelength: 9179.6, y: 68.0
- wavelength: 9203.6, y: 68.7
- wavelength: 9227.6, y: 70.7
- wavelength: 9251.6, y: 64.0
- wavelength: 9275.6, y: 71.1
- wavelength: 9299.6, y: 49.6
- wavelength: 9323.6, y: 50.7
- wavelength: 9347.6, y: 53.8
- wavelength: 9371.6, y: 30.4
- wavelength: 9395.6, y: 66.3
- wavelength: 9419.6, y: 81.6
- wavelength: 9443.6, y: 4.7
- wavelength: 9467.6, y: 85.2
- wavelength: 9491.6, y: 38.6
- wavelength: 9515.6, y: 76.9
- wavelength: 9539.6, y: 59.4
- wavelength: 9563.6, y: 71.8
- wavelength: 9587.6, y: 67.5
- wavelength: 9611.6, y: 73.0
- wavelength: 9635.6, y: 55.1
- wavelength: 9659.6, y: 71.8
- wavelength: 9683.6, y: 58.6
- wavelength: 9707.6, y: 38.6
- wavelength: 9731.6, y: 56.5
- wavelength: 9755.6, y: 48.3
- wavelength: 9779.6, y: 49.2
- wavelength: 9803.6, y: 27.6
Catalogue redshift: 0.15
